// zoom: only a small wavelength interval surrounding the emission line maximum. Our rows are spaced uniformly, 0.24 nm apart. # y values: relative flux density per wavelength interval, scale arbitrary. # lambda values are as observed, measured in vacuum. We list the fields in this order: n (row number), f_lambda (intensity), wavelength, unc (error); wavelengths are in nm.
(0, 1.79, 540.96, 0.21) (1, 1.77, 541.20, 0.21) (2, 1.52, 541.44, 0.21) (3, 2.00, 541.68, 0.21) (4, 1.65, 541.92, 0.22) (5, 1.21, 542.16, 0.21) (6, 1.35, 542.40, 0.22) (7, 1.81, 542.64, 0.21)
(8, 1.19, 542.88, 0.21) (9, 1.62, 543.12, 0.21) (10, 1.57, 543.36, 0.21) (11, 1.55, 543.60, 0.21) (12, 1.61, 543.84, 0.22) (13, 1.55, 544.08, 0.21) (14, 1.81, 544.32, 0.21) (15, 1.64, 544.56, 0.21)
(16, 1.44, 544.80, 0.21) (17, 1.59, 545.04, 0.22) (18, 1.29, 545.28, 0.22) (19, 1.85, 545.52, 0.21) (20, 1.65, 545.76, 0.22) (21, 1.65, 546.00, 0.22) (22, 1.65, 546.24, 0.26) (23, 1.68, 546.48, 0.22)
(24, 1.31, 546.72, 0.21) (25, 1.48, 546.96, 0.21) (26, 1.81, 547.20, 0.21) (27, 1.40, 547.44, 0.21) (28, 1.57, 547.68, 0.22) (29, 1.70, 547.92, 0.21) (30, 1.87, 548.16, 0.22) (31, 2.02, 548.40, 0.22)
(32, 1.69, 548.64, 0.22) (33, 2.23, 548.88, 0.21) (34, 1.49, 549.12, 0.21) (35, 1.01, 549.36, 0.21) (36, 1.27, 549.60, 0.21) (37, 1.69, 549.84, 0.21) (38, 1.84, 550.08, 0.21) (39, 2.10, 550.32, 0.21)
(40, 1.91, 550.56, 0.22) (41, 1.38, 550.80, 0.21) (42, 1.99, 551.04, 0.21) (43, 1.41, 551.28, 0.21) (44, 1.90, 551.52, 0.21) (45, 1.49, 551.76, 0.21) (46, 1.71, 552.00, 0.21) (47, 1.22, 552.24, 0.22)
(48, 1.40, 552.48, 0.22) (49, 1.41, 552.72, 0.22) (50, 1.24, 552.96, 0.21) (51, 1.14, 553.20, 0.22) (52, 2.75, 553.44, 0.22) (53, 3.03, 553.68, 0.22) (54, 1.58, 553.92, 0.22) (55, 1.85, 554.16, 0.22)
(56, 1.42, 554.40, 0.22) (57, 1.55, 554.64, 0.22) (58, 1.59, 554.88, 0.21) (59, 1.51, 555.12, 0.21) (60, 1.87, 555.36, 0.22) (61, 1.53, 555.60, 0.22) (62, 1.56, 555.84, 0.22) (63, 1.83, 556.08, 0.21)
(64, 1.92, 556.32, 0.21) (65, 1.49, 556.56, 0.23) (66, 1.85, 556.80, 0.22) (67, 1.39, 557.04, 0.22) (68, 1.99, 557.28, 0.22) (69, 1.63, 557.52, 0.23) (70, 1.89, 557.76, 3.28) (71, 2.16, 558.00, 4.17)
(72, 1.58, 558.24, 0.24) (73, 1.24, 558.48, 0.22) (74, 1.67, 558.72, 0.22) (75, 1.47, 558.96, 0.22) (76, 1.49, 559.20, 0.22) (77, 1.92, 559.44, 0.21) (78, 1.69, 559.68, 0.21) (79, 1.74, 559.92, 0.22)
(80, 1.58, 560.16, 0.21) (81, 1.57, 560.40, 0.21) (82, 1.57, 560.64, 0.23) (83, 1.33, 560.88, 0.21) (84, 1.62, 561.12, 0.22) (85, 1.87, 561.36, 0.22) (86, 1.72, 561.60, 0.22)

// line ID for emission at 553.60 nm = Hbeta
